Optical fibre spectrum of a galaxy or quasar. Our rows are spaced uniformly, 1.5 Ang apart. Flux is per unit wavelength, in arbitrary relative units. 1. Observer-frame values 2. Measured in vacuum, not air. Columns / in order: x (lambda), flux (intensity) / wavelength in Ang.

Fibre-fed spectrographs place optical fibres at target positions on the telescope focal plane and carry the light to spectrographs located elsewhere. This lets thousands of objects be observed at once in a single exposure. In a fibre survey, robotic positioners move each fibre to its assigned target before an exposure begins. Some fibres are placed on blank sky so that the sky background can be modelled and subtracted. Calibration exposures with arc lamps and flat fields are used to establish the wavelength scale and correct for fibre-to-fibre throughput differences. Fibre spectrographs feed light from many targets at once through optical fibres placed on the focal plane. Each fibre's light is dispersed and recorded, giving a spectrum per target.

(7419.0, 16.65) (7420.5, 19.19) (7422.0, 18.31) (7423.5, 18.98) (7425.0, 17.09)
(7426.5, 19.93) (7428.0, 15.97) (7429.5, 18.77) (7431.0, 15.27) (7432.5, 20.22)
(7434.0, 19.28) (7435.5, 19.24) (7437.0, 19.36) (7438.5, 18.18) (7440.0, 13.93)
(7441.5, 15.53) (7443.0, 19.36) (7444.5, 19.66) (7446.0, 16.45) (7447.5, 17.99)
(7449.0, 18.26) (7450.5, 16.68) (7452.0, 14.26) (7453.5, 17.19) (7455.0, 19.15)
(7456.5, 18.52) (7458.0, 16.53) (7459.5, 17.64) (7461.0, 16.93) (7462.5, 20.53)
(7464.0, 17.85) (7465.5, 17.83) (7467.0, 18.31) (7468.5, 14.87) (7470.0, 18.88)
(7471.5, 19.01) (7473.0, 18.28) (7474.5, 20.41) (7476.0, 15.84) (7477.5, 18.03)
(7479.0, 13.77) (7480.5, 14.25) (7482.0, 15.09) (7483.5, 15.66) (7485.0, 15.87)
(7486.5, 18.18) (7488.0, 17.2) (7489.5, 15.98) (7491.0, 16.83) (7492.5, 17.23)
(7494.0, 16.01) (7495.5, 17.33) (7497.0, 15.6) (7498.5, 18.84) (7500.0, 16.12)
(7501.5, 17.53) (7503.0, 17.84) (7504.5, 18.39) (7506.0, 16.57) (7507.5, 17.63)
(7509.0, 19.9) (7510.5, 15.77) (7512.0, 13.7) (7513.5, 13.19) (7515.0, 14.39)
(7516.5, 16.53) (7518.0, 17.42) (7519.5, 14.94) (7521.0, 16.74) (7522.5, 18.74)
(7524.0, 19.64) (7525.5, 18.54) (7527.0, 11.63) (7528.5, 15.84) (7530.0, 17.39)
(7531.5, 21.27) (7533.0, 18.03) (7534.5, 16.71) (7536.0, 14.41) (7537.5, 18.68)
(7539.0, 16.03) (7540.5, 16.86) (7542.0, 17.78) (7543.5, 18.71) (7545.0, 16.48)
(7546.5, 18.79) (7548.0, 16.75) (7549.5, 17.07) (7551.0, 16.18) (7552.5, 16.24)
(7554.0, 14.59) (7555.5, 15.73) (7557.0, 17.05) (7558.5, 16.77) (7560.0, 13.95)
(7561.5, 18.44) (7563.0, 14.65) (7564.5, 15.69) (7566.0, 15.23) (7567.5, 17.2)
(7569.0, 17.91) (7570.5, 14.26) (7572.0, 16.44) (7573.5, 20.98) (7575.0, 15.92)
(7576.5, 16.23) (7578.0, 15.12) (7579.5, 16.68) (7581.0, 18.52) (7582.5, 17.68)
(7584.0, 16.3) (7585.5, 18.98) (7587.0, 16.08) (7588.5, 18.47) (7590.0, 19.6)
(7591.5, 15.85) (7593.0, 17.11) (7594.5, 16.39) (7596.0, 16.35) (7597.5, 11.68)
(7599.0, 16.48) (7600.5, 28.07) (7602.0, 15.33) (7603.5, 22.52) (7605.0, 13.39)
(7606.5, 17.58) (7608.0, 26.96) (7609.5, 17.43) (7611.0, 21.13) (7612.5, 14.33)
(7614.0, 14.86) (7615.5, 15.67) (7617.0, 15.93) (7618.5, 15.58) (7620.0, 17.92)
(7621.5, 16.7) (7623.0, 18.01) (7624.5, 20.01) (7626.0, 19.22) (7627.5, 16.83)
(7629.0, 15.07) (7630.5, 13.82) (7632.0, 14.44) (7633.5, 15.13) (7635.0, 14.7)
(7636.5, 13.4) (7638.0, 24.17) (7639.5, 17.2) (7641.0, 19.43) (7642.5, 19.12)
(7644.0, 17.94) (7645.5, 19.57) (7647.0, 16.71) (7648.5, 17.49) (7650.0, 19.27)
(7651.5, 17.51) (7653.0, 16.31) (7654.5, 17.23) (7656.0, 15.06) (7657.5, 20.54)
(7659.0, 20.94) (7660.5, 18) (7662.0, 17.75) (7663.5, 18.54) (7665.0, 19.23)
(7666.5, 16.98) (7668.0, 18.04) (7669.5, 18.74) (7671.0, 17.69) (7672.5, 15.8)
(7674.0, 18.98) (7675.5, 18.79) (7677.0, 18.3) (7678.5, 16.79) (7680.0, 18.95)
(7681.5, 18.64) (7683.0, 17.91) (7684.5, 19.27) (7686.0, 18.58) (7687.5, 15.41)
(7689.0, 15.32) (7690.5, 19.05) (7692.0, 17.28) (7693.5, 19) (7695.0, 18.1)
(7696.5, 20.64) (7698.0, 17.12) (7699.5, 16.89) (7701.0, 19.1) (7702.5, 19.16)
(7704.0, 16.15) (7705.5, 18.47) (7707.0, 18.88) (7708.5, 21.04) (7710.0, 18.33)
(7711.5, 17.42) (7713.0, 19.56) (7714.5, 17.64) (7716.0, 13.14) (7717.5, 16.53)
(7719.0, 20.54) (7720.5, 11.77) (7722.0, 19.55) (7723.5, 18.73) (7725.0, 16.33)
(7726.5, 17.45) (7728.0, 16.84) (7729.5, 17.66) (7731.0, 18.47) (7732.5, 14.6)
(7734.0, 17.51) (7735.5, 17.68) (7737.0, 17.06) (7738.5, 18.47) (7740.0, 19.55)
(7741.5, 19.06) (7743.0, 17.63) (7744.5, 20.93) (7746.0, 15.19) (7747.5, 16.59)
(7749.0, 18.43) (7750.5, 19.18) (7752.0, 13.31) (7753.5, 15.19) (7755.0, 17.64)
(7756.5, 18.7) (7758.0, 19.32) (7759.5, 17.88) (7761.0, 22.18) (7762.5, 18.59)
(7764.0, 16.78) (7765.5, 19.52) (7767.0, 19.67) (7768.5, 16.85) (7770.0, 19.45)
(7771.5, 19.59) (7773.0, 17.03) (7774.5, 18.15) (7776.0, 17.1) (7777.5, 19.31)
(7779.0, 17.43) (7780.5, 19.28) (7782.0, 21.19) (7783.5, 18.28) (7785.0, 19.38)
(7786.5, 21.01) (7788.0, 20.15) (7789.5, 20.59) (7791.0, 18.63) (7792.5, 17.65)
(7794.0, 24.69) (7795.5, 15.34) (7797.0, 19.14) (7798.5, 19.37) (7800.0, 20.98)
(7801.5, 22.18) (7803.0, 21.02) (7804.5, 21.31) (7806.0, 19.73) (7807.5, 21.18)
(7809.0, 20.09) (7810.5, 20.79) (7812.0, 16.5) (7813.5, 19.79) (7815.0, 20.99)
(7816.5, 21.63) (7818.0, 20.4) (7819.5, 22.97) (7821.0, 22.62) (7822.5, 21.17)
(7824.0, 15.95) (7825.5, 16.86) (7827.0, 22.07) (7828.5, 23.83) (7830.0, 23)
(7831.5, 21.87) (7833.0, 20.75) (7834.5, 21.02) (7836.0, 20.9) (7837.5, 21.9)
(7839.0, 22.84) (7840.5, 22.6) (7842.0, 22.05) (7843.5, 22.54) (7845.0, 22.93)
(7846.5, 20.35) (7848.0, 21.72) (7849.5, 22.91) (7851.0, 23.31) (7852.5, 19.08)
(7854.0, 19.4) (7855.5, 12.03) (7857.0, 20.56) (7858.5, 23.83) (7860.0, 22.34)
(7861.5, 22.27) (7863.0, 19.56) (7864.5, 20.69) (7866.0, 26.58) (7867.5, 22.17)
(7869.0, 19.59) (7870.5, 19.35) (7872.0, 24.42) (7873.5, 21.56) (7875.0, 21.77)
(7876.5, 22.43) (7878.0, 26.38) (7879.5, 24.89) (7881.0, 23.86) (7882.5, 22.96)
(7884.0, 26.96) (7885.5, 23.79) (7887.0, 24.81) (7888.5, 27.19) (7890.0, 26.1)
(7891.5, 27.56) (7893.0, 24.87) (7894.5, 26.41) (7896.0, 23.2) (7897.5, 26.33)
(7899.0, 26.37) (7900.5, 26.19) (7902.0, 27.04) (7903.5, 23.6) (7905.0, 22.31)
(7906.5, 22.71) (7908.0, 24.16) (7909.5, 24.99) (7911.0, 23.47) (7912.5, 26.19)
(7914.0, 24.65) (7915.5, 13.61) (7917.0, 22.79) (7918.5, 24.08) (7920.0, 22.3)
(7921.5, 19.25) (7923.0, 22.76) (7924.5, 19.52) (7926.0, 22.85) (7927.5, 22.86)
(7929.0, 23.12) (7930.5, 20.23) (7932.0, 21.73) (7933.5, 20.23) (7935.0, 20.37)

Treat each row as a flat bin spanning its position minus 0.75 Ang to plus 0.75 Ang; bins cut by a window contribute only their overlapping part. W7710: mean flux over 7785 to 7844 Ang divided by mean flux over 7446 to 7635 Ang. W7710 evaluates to 1.22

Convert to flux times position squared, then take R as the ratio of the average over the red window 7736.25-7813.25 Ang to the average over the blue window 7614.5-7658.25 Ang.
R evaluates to 1.14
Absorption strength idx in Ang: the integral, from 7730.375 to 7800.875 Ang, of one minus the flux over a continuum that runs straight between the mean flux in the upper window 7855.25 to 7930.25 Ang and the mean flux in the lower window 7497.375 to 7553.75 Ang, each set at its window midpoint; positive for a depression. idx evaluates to 8.5 Ang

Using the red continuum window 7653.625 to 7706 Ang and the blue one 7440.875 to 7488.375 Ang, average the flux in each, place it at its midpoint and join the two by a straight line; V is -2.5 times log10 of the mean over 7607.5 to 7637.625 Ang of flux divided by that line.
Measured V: 0.06 mag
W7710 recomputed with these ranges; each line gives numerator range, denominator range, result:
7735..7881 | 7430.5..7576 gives 1.18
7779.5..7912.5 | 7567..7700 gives 1.25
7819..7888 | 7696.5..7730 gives 1.24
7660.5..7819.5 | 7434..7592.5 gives 1.09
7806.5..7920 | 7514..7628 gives 1.31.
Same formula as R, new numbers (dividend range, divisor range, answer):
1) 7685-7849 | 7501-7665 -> 1.16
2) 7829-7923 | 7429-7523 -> 1.48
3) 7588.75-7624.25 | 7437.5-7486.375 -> 1.06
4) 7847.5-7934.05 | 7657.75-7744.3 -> 1.34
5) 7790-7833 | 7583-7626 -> 1.22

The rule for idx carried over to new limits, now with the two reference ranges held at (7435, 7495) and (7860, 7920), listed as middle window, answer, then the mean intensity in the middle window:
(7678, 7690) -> 1.7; 17.7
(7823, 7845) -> 1.5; 21.4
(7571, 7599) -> 3.2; 16.9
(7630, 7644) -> 2.1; 16.9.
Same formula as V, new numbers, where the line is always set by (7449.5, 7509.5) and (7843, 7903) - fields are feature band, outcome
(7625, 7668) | 0.126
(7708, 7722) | 0.193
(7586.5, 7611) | 0.048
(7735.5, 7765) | 0.184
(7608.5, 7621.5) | 0.147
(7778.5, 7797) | 0.126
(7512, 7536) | 0.083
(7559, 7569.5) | 0.149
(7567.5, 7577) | 0.099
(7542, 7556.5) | 0.091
